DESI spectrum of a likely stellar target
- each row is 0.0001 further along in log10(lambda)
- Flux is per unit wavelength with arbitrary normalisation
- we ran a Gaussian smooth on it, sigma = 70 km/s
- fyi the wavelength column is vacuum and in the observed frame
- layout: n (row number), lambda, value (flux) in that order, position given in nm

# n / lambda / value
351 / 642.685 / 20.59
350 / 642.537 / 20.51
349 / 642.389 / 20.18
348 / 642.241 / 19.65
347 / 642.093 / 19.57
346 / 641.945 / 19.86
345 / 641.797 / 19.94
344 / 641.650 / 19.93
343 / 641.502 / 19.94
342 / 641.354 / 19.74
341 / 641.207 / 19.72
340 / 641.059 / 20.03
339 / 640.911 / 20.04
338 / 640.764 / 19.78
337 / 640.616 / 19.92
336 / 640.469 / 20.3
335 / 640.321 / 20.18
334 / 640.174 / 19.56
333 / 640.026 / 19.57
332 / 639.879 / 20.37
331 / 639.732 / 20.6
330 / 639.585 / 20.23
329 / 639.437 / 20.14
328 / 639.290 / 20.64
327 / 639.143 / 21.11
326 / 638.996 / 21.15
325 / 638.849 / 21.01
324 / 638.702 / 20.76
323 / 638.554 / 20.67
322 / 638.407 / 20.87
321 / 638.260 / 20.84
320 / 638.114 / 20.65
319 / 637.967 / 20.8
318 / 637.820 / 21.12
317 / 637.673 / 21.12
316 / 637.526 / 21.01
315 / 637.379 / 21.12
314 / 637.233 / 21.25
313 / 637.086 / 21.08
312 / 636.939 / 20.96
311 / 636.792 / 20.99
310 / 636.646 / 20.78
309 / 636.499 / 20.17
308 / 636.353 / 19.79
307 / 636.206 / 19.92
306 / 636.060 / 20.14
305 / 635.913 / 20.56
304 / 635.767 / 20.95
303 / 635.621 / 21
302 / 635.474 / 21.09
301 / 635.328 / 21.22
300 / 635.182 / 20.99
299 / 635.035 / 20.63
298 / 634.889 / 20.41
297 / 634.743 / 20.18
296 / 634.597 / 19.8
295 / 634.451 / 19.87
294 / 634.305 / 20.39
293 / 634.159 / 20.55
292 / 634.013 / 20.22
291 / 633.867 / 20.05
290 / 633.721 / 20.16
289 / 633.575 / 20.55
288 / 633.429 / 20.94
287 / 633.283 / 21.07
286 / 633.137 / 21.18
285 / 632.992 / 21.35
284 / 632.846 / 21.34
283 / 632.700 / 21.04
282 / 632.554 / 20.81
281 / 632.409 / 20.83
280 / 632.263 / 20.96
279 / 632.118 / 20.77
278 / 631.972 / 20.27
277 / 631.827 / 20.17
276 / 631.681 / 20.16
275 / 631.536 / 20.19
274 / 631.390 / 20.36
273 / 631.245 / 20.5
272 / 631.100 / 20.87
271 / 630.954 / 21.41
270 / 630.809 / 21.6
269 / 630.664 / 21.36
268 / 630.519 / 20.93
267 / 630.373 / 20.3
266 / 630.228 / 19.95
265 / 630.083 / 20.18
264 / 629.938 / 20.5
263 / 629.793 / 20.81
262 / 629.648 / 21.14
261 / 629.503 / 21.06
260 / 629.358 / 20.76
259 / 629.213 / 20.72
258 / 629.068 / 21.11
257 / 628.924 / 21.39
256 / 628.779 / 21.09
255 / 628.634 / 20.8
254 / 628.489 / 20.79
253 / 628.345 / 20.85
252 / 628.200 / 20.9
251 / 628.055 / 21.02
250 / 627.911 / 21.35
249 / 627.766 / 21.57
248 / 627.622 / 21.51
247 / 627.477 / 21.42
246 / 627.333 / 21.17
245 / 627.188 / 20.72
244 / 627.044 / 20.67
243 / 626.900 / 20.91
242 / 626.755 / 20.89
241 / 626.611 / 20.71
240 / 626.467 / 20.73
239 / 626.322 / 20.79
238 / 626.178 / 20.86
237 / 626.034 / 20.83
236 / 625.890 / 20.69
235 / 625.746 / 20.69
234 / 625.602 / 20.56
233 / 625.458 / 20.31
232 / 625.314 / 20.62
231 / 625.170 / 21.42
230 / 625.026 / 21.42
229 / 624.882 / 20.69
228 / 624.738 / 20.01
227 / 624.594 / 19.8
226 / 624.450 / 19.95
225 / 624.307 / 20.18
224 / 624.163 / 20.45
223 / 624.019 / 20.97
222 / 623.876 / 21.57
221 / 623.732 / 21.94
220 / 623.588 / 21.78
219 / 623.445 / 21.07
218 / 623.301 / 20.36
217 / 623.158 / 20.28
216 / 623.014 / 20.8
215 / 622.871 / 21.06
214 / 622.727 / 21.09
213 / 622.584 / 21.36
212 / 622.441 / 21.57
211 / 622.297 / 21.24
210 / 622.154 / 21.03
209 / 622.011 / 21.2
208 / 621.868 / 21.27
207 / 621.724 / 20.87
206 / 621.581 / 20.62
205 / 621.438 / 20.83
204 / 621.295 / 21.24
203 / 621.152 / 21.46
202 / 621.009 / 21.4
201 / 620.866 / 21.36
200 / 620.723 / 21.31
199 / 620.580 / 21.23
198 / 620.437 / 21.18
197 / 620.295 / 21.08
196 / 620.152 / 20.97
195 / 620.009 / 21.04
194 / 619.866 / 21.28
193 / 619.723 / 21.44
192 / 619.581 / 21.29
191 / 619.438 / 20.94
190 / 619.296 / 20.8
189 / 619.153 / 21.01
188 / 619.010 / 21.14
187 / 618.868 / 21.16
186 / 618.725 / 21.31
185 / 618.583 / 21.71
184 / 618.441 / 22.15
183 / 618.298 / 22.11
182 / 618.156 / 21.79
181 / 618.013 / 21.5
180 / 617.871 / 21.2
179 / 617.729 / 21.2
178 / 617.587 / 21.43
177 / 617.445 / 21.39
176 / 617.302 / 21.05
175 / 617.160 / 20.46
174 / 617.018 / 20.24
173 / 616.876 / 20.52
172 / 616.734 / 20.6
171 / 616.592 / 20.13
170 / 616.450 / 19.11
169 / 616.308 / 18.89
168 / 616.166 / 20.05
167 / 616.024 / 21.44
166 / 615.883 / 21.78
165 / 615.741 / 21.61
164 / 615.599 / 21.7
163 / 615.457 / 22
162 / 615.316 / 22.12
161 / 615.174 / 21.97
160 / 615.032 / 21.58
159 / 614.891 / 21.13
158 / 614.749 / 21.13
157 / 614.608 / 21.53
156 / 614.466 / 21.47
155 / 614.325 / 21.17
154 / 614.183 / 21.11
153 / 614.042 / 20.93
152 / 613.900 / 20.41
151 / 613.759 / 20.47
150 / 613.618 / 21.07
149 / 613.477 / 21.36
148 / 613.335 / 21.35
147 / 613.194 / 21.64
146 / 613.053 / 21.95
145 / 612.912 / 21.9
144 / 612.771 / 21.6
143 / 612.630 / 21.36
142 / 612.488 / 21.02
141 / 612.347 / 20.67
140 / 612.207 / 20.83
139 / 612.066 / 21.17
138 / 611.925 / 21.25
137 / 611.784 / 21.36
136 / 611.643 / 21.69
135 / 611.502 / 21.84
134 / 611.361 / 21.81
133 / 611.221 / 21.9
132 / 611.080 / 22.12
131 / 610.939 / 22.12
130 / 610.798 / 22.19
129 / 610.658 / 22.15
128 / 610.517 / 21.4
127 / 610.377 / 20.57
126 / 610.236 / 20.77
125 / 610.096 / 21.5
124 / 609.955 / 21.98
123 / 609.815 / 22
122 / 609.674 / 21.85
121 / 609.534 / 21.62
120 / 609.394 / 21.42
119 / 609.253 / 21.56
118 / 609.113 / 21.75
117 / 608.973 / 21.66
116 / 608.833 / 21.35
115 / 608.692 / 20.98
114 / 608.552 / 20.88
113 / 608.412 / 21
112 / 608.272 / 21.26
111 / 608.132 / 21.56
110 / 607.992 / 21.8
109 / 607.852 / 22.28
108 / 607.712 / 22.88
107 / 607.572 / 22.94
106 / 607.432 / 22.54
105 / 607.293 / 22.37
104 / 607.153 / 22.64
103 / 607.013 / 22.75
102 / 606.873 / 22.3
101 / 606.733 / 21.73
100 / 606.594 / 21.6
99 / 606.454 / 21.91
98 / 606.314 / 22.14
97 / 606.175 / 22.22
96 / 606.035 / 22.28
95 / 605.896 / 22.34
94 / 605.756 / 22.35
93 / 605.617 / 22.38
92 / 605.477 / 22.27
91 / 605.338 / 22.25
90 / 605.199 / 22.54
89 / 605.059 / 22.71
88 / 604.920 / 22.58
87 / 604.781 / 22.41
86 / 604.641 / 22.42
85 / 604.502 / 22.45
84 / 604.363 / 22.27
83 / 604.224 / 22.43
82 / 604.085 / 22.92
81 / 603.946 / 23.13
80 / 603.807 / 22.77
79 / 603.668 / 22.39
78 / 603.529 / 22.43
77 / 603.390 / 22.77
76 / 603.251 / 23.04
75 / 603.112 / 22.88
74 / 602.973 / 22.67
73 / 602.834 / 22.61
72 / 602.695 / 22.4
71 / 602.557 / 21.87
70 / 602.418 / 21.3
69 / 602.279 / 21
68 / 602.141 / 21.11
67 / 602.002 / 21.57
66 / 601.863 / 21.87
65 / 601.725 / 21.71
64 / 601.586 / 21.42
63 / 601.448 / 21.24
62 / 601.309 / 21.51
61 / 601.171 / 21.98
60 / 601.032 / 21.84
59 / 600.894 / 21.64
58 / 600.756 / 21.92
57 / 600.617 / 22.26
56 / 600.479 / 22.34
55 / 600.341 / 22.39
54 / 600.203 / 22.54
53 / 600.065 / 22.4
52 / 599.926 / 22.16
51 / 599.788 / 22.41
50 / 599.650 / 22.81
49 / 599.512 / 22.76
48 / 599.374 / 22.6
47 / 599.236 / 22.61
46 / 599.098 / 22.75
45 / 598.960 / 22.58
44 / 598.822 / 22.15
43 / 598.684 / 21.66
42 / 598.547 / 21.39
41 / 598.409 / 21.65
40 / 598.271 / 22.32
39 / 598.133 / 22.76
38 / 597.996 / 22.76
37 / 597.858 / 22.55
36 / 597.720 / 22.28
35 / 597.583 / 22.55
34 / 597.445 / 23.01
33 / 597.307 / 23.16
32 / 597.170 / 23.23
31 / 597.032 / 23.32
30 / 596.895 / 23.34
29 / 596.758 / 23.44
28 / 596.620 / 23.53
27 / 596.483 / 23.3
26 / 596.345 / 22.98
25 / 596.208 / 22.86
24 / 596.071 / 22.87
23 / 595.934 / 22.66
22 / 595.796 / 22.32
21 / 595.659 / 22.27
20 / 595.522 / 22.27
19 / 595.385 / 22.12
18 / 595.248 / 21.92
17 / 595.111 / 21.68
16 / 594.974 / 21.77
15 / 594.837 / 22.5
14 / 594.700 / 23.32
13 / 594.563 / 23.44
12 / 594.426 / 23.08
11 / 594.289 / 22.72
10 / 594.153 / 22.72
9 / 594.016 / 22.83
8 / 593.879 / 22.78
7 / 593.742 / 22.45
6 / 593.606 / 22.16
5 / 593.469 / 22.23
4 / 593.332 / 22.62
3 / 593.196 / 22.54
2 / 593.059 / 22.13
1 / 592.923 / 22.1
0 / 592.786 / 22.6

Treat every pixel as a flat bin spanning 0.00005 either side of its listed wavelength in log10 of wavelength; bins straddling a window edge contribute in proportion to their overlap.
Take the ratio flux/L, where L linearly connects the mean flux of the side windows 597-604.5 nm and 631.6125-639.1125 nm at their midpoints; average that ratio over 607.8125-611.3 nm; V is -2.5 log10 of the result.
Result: 0.02 mag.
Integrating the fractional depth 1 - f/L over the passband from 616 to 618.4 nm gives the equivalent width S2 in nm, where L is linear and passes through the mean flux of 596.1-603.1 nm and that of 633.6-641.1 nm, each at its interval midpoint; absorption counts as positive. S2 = 0.08 nm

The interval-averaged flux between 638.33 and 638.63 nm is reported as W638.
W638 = 20.7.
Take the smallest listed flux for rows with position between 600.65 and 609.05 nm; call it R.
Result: 20.88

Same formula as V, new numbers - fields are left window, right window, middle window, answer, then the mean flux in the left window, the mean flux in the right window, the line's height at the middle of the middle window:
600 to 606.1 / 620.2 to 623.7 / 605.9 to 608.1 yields -0.01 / 22.2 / 21.1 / 22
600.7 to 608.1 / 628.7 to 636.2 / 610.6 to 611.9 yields 0.00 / 22.2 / 20.7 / 21.8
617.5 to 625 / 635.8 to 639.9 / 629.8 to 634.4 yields 0.01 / 21.1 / 20.7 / 20.9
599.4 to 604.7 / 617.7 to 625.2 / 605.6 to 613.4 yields 0.00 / 22.2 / 21.1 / 21.8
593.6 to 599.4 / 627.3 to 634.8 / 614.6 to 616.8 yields 0.03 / 22.6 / 20.8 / 21.6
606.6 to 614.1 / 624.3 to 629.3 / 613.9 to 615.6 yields 0.00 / 21.6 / 20.8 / 21.4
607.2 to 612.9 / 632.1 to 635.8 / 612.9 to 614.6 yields 0.01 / 21.6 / 20.7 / 21.5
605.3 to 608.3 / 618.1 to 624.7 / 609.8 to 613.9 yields 0.02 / 22.2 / 21.1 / 21.8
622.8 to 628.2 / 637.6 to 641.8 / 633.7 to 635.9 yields 0.00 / 20.9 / 20.4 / 20.5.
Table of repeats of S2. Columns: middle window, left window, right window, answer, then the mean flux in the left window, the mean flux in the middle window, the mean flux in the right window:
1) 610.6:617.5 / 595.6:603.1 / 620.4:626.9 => 0.083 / 22.3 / 21.2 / 20.9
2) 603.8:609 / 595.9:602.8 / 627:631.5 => -0.044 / 22.3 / 22.2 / 20.9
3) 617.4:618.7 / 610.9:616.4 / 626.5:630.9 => -0.024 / 21.3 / 21.6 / 20.9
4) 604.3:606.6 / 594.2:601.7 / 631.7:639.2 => -0.021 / 22.5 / 22.3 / 20.7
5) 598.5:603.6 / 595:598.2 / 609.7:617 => 0.050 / 22.7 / 22.1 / 21.3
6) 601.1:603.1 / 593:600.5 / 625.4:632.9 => 0.047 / 22.6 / 21.8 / 20.8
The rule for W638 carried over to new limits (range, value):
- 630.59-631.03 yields 21.5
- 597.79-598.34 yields 22.6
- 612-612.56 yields 20.9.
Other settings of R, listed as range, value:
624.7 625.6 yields 20.01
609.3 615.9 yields 20.41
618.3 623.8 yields 20.28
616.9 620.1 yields 20.24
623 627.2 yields 19.8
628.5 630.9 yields 19.95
